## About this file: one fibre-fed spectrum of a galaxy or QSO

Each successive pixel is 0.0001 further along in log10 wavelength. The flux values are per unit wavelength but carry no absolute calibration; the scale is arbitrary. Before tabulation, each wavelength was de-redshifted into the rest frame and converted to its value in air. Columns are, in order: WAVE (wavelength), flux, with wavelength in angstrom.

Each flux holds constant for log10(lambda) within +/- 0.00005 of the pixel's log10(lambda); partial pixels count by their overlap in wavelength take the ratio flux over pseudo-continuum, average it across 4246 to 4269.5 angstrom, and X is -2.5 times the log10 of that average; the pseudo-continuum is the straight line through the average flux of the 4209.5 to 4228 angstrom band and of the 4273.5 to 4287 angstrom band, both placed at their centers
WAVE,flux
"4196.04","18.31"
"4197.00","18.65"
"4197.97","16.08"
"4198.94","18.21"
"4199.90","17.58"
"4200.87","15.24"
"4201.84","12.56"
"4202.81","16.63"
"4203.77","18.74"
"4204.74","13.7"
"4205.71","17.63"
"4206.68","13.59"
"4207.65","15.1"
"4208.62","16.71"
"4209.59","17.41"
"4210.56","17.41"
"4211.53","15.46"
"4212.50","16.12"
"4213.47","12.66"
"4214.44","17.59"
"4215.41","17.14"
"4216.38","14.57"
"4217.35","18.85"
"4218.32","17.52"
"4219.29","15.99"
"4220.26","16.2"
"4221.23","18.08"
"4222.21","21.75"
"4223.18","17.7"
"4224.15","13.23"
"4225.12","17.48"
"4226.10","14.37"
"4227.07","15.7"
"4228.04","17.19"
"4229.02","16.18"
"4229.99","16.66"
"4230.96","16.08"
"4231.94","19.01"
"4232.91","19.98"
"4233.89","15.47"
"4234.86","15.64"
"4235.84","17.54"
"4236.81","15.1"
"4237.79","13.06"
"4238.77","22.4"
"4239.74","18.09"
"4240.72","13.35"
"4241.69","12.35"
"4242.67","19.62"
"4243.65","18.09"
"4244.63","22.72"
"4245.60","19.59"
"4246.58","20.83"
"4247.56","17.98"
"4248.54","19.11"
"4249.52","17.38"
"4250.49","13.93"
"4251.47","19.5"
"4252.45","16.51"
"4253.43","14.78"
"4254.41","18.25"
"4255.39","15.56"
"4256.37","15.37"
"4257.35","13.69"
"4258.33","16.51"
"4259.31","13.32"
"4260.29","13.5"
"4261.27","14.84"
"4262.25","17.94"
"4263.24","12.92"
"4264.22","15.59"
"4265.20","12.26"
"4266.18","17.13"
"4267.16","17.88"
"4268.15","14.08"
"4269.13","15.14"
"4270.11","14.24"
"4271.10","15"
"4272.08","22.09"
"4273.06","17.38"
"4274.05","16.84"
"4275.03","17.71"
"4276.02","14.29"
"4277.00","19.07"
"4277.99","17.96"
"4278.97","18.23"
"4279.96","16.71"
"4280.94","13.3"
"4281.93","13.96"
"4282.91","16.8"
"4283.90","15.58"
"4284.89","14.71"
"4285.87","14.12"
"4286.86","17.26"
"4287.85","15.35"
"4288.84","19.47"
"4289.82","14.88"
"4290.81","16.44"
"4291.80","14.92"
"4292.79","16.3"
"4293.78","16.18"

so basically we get 0.02 mag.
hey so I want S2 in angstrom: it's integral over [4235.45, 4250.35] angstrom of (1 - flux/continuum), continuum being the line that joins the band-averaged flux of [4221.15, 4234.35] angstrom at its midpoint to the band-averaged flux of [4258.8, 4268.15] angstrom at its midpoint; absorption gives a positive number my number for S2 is -1.5 angstrom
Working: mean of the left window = 17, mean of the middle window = 17.7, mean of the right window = 15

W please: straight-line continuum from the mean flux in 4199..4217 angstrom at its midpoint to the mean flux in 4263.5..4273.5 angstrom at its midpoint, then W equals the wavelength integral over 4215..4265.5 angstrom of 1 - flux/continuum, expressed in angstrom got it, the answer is -2.18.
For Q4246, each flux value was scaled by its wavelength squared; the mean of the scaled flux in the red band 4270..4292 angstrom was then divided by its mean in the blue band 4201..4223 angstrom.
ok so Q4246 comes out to 1.0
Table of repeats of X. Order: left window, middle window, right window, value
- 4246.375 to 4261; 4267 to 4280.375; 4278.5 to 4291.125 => -0.05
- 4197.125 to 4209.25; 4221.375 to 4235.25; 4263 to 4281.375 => -0.05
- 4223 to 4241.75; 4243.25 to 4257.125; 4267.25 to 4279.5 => -0.07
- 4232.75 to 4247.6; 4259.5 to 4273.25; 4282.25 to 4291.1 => 0.07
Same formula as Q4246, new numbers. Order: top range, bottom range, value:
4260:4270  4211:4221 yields 0.95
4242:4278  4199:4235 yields 1.03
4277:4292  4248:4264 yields 1.03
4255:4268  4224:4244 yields 0.92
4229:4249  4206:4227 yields 1.08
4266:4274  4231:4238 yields 1.01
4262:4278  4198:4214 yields 1.05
